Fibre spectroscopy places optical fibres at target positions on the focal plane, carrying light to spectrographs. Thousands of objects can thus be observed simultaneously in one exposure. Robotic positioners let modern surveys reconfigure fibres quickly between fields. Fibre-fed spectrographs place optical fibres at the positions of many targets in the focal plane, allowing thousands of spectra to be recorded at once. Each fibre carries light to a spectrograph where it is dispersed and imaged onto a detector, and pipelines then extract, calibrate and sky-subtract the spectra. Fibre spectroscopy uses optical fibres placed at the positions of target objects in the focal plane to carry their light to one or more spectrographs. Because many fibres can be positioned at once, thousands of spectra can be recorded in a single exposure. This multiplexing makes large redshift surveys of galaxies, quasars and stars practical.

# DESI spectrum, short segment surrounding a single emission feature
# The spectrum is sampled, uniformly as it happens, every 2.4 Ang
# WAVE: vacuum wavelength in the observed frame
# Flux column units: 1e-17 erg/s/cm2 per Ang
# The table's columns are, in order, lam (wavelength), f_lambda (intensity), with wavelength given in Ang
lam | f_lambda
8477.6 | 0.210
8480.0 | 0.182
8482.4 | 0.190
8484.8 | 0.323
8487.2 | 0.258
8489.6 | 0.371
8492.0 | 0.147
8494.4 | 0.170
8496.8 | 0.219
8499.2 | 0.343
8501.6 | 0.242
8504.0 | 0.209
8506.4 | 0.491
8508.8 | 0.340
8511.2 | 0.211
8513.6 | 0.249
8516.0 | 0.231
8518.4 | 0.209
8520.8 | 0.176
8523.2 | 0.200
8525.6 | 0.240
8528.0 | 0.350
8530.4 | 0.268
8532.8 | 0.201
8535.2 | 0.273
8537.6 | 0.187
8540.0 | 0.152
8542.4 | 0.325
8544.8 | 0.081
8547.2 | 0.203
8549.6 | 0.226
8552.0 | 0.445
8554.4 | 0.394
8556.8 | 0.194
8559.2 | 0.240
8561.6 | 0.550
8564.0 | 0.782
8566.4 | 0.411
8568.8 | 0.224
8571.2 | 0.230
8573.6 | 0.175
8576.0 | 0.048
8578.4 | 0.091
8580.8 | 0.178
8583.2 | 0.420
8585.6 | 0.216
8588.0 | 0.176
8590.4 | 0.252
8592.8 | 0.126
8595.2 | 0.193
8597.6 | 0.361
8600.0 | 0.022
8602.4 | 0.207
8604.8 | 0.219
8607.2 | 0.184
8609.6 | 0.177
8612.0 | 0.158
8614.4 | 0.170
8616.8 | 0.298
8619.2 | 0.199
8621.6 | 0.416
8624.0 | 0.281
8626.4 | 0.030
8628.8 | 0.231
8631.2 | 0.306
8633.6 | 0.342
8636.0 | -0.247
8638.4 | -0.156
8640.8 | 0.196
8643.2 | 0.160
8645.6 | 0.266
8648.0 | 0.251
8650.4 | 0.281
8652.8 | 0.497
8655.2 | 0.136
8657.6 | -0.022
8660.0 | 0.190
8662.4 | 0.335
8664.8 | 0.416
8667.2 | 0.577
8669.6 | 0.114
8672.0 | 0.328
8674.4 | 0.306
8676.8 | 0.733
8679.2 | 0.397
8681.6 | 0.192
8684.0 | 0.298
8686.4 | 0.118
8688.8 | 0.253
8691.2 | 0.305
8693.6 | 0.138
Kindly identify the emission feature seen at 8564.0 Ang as Hgamma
